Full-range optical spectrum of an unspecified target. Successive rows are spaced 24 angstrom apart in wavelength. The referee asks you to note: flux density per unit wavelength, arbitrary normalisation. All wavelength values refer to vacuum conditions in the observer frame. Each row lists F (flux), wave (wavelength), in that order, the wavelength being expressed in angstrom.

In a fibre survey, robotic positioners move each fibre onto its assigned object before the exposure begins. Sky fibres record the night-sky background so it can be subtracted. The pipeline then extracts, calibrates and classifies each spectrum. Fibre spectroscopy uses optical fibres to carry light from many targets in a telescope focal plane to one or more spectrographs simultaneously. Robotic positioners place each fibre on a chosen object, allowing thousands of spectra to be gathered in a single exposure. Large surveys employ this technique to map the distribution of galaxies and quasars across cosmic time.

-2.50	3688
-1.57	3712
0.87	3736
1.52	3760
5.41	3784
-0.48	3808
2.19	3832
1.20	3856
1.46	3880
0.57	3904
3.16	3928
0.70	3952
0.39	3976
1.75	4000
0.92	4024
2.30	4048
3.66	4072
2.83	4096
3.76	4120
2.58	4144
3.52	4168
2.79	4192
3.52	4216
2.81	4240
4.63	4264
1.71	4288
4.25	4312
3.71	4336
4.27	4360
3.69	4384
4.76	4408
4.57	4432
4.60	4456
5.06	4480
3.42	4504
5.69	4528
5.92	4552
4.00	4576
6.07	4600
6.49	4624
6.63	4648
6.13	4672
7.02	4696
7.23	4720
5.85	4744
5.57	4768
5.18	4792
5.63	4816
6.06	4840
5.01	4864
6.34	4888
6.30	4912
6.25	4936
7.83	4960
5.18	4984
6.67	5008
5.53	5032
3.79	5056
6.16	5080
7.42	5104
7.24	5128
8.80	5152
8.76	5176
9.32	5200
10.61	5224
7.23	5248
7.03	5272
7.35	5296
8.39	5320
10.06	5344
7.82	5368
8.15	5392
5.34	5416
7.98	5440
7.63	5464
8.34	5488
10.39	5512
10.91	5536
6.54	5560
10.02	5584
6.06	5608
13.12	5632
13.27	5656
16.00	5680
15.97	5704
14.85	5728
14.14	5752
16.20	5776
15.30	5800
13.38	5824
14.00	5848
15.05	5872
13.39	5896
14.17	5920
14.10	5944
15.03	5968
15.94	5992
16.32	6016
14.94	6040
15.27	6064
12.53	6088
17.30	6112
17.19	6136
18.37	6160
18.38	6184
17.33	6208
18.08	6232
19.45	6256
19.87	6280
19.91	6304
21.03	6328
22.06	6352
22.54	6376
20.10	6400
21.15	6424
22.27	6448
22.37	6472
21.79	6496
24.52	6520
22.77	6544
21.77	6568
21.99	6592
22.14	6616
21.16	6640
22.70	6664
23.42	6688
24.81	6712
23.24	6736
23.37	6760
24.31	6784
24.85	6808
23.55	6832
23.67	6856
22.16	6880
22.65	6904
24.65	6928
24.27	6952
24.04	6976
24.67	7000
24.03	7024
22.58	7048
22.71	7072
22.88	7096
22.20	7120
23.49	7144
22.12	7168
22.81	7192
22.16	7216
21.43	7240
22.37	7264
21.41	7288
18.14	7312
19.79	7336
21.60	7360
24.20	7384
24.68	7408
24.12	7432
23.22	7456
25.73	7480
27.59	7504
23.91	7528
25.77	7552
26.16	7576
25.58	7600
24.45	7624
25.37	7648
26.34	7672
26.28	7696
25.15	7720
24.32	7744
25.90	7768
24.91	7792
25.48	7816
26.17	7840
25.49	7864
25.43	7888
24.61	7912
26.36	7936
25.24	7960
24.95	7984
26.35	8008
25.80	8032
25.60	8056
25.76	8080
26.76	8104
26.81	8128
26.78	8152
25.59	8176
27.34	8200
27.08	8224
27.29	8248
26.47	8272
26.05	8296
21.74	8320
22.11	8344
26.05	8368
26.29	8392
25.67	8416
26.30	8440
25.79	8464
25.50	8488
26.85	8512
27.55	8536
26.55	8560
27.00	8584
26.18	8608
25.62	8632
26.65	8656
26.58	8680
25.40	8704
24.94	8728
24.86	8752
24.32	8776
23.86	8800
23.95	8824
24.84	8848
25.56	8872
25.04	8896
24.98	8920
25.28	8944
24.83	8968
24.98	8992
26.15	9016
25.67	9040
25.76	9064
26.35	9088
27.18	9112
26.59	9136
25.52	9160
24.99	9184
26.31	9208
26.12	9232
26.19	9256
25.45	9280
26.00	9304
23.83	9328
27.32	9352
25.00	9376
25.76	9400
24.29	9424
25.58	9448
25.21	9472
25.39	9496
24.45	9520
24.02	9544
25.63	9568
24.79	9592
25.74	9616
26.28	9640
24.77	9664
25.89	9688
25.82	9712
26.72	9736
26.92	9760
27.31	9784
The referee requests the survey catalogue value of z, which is 0.41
